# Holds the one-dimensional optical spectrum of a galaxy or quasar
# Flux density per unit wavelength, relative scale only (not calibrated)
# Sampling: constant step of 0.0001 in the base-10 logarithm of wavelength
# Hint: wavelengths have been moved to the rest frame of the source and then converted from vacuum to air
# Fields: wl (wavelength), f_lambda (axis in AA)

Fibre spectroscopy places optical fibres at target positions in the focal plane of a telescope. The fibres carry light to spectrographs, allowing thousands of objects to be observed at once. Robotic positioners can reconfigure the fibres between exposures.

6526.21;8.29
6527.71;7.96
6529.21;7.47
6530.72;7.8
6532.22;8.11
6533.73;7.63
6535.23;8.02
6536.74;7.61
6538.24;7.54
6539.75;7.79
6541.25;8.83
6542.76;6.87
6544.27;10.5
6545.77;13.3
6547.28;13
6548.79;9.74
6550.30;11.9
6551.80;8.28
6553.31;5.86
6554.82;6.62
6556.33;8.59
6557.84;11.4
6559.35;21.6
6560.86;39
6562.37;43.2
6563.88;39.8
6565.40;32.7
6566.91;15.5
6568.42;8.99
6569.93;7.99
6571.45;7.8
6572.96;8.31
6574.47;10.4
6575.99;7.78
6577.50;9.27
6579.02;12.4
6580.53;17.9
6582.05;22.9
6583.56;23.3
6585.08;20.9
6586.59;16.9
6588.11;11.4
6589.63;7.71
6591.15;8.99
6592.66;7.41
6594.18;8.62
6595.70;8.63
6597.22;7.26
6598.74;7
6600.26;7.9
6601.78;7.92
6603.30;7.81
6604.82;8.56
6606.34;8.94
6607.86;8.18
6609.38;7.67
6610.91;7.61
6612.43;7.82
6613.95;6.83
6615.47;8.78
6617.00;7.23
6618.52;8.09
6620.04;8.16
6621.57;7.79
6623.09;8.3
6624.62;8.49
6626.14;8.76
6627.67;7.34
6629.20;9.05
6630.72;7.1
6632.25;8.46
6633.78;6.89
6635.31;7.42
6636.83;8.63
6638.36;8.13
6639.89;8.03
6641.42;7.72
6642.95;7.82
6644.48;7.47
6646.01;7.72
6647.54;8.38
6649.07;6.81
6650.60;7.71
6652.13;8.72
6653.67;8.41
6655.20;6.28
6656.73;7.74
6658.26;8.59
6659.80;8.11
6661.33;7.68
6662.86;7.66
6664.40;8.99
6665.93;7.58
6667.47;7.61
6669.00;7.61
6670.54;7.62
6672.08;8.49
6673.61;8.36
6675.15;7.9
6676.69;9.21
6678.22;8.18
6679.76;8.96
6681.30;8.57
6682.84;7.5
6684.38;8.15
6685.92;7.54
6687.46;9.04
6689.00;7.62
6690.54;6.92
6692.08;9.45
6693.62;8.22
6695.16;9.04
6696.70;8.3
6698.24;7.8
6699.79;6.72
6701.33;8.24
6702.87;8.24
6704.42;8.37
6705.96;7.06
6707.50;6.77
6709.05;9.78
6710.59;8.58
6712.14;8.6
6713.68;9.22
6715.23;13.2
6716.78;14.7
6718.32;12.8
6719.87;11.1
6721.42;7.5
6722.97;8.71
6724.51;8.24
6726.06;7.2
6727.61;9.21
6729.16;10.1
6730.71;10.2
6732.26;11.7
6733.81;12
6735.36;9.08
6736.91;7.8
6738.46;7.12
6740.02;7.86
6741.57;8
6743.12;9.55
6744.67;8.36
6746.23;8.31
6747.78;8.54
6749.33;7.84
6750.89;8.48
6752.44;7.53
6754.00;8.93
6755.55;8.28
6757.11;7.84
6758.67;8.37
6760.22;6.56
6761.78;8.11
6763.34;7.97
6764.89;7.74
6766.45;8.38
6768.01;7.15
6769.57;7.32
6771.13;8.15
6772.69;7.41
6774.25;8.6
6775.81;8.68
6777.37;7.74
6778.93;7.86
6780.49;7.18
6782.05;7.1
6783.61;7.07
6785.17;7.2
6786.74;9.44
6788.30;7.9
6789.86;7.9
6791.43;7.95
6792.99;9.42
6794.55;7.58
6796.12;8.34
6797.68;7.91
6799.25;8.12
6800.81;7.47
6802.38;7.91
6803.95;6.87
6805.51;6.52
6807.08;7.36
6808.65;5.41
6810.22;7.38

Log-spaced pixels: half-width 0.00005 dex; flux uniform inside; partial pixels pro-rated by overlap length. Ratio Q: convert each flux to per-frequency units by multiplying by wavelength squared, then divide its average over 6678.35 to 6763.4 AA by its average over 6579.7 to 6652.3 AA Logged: 0.97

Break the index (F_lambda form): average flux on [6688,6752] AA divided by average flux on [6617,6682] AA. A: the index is 1.12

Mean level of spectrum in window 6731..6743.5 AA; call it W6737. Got 9.17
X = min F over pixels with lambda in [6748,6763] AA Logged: 6.56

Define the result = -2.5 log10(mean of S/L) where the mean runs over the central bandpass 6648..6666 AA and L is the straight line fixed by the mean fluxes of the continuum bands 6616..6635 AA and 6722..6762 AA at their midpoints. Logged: 0.04 mag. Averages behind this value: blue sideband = 7.97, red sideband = 8.61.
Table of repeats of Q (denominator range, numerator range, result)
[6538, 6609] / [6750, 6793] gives 0.64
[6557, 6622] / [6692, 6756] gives 0.71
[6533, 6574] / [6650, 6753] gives 0.64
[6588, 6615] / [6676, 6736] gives 1.16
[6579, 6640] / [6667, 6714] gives 0.87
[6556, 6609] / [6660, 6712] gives 0.58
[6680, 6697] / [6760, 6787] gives 0.97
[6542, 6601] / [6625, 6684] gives 0.58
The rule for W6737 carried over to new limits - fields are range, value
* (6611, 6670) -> 7.89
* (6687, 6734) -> 9.15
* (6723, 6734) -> 9.62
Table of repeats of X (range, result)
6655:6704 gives 6.28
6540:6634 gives 5.86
